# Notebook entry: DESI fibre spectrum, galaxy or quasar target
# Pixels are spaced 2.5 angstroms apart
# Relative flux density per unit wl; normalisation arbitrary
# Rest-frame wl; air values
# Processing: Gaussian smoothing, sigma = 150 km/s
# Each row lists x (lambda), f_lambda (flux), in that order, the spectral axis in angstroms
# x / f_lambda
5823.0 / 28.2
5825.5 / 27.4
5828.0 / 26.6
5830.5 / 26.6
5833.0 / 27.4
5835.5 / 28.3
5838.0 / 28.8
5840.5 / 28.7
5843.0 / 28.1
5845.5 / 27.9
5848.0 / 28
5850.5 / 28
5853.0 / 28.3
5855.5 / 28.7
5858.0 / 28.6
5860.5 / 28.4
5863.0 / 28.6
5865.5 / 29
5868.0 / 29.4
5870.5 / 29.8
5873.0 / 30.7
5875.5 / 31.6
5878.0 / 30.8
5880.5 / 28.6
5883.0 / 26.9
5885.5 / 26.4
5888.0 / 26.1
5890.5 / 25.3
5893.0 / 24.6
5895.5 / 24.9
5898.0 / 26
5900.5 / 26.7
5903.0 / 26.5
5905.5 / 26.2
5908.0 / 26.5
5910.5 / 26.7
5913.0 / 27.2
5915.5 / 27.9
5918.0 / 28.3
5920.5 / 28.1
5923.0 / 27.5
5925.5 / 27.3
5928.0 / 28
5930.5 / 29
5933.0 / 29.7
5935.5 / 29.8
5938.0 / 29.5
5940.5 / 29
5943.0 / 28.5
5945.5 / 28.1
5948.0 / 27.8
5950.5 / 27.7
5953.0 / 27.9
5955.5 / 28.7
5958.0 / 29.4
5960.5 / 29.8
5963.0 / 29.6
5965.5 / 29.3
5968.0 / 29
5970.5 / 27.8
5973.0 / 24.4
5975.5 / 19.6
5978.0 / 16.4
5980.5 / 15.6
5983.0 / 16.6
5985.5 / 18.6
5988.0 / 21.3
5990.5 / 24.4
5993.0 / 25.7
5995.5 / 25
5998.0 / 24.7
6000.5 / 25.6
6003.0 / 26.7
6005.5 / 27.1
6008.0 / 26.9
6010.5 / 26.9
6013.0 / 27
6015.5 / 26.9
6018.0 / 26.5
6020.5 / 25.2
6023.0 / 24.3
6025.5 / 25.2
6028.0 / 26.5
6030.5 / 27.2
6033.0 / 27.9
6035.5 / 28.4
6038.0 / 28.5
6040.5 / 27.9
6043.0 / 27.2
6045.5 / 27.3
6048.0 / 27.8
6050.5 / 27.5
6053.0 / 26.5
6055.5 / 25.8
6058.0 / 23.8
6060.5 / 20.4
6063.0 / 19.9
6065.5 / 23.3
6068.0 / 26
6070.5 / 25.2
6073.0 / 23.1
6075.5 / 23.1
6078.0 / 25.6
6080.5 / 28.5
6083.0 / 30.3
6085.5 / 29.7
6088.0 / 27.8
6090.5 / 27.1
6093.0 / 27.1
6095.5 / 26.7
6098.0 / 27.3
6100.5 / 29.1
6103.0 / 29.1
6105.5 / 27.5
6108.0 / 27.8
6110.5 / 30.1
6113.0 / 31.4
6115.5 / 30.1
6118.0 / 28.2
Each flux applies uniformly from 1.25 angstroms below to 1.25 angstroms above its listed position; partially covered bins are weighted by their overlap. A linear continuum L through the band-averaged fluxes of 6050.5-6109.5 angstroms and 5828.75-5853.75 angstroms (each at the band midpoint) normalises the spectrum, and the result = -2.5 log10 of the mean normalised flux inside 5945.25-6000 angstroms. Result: 0.09 mag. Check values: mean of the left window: 28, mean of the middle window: 24.8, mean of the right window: 26.2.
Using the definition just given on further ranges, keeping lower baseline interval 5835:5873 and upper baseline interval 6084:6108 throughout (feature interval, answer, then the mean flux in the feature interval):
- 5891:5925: 0.07 mag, 26.7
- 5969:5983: 0.35 mag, 20.5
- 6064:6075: 0.16 mag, 24.2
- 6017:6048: 0.05 mag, 26.9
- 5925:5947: -0.01 mag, 28.8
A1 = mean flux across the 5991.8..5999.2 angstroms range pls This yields 25.1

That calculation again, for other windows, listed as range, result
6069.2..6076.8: 23.8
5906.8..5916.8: 27.1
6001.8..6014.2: 26.9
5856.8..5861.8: 28.5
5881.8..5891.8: 26.2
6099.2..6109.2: 28.4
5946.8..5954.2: 27.8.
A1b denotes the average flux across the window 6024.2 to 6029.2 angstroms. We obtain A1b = 25.8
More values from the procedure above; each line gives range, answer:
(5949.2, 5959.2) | 28.4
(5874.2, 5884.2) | 29.5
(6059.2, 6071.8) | 23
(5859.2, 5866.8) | 28.7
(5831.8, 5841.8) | 28.3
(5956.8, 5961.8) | 29.6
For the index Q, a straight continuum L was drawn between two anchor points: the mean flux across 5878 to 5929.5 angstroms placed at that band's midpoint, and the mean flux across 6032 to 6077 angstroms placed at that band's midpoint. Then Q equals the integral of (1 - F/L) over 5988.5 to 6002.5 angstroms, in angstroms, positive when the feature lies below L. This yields 0.6 angstroms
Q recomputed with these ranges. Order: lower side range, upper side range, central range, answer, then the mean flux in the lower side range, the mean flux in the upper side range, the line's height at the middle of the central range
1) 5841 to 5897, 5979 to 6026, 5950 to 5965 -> -2.0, 28.1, 24.2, 25.5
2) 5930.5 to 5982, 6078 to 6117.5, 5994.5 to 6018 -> 1.0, 26.9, 28.5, 27.5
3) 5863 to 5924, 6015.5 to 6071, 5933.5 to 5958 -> -1.5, 27.6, 25.9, 27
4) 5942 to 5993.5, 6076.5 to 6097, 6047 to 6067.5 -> 2.0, 25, 27.8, 27.1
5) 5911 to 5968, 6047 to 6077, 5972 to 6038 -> 4.7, 28.5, 24.3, 26.3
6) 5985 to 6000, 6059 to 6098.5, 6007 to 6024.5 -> -1.5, 23.6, 25.7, 24.2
